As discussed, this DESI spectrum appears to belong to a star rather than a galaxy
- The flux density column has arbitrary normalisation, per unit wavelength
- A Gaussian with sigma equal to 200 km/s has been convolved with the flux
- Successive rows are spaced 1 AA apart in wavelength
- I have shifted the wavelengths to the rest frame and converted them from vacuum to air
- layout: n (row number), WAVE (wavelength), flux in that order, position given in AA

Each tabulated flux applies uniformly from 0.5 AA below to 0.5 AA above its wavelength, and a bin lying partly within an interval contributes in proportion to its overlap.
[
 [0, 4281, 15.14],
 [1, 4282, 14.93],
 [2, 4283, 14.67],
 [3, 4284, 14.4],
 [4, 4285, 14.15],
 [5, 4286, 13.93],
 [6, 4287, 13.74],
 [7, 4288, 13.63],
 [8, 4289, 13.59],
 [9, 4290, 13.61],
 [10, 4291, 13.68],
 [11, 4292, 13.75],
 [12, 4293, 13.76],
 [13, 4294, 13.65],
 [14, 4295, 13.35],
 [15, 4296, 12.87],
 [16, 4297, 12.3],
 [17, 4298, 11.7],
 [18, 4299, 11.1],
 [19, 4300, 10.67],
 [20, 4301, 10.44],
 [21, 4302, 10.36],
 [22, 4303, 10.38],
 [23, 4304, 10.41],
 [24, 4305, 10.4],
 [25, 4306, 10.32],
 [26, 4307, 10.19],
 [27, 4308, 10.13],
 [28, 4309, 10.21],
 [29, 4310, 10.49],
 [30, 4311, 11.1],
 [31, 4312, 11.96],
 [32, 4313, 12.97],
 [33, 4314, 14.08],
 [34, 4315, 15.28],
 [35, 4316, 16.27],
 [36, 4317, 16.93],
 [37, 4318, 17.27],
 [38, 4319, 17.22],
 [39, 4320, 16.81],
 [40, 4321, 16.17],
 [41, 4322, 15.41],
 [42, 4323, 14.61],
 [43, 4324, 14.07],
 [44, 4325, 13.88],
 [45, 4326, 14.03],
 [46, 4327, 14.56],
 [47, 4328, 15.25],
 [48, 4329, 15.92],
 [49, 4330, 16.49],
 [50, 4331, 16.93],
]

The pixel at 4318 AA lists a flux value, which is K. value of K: 17.27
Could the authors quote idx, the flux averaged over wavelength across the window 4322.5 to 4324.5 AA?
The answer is 14.3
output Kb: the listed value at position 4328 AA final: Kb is 15.25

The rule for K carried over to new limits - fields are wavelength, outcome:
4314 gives 14.08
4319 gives 17.22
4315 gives 15.28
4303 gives 10.38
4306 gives 10.32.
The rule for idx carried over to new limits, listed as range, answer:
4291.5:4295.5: 13.6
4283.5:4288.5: 14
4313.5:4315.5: 14.7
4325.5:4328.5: 14.6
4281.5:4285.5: 14.5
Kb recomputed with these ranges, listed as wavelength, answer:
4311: 11.1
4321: 16.17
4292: 13.75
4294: 13.65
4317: 16.93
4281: 15.14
